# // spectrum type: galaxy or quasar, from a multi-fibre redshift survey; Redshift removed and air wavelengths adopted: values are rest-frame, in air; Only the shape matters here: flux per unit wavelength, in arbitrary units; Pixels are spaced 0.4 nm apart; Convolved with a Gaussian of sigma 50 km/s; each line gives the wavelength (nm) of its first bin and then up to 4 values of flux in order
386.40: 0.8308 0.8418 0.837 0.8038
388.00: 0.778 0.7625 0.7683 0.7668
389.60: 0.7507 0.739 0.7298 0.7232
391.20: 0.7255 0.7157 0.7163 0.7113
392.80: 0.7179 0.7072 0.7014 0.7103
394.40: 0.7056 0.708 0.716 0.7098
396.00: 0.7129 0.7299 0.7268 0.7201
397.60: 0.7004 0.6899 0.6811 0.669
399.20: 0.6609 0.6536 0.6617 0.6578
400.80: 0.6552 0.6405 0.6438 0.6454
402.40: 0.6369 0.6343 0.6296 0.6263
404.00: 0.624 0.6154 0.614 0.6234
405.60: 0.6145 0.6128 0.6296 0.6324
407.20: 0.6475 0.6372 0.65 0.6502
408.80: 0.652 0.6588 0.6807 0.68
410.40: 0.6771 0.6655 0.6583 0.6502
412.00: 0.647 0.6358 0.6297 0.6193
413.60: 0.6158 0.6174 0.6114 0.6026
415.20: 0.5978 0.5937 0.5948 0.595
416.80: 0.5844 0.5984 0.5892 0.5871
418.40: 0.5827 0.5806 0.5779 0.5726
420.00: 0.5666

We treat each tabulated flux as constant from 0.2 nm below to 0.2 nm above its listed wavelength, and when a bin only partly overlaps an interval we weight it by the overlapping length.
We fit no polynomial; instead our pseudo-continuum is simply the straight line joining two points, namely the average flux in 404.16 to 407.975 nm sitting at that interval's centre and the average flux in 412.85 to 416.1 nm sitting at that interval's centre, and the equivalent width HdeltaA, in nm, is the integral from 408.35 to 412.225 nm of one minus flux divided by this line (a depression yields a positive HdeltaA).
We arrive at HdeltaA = -0.28 nm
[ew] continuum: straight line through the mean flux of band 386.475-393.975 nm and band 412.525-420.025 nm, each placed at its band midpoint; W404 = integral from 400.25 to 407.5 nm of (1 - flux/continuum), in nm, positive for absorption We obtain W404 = 0.40 nm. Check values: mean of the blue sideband 0.75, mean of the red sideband 0.597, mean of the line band 0.632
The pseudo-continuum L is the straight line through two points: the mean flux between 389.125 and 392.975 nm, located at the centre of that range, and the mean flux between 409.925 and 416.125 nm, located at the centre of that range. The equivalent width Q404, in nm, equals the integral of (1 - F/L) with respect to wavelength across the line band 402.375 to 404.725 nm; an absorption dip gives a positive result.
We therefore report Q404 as 0.16 nm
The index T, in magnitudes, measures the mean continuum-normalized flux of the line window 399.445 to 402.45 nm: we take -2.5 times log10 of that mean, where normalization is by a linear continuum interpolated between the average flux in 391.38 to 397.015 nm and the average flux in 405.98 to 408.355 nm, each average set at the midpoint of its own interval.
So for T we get 0.04 mag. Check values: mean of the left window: 0.714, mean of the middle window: 0.65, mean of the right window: 0.638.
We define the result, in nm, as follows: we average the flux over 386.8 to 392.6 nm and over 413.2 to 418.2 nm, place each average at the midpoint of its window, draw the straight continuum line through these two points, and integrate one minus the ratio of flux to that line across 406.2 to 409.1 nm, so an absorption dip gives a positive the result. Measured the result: 0.02 nm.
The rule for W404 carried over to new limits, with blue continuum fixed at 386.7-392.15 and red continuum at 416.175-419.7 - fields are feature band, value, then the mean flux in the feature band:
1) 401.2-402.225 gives 0.06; 0.644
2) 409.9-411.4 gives -0.09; 0.67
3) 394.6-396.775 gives 0.02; 0.716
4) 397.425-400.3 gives 0.12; 0.673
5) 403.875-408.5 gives 0.20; 0.629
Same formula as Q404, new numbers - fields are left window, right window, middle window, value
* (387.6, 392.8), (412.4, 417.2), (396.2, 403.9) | 0.25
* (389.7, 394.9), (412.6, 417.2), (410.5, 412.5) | -0.10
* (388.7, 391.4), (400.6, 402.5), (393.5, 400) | -0.12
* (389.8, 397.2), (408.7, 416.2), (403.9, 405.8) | 0.14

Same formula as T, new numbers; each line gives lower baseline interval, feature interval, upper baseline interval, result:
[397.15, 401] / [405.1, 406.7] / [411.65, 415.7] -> 0.05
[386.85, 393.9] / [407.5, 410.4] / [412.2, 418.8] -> -0.03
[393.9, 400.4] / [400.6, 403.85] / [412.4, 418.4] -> 0.05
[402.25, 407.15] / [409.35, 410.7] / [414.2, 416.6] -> -0.11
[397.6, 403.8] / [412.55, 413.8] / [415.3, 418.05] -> -0.03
